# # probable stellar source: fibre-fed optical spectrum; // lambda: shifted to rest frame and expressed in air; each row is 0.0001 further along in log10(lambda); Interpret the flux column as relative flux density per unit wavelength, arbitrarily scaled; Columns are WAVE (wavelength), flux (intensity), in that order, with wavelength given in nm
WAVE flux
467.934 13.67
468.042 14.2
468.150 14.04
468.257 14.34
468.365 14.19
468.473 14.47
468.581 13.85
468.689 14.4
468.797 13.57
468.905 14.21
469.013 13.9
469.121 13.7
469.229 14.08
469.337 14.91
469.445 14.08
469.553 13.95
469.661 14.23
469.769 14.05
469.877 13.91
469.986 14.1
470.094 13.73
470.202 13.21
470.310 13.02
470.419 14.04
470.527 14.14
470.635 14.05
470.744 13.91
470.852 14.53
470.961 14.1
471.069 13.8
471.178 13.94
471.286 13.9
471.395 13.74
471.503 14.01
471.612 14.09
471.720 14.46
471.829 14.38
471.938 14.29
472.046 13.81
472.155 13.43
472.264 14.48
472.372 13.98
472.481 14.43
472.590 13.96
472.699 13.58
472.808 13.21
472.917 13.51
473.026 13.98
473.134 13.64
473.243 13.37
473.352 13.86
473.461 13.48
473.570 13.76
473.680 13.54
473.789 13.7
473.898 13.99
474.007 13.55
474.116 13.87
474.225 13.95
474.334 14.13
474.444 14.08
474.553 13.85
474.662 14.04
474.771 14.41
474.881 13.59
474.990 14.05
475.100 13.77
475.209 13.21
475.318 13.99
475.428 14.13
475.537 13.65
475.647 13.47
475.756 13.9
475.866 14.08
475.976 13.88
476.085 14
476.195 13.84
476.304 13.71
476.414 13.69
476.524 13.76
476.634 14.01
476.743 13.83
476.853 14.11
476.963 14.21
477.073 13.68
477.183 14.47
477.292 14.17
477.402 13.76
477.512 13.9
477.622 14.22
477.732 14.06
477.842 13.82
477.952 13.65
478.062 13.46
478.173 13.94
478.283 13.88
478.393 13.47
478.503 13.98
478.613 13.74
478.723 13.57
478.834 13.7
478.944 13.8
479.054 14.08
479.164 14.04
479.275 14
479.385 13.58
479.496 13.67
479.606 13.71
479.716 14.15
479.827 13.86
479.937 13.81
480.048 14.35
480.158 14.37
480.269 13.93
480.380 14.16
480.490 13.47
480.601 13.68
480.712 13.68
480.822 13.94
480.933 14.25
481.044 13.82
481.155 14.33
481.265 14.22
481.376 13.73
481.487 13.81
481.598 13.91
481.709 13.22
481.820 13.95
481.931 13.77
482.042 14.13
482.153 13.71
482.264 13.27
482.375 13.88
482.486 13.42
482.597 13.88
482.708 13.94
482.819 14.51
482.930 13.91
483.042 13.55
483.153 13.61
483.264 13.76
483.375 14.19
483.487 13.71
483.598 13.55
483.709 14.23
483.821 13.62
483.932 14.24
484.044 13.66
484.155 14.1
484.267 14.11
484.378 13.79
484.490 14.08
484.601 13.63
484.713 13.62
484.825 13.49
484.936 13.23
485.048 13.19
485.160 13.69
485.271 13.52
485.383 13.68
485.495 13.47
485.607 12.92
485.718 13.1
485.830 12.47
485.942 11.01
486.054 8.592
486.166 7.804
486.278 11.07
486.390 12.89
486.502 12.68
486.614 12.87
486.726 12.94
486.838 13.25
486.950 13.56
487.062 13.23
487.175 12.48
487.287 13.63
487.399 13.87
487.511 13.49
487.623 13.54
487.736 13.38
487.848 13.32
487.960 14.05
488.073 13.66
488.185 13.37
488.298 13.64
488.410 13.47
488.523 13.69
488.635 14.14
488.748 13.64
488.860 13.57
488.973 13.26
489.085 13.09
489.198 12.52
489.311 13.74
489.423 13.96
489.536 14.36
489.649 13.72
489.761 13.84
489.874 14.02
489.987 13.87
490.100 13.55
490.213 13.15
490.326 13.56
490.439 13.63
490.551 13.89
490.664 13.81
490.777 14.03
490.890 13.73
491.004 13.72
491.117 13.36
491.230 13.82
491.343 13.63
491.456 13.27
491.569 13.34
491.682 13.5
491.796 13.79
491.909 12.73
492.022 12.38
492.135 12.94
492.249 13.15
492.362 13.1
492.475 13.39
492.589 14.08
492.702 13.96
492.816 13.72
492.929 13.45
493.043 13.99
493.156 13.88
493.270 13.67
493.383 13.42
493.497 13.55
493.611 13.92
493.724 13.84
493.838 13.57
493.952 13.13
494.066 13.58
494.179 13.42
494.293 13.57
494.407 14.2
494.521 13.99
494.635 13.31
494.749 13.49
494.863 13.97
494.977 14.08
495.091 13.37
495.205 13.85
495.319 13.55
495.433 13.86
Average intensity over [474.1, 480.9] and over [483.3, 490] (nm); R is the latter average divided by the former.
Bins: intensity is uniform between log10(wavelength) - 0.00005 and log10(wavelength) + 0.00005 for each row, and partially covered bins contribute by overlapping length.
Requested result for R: 1.0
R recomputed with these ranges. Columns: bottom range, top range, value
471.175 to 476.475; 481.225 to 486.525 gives 0.96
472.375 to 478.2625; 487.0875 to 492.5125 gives 0.98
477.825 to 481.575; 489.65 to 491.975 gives 0.98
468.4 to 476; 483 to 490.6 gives 0.96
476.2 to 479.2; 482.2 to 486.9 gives 0.95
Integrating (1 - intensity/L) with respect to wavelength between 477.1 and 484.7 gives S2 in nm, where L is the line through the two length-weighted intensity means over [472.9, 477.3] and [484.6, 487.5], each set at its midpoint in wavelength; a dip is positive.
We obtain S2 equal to -0.370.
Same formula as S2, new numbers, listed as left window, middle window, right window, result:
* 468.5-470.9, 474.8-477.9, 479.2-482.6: 0.00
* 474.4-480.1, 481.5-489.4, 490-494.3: 0.21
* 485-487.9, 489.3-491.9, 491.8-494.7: -0.10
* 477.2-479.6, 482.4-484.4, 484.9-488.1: -0.11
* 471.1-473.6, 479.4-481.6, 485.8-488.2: -0.13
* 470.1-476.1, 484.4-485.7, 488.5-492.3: 0.01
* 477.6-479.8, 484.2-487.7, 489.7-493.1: 0.20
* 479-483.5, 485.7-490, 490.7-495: 0.21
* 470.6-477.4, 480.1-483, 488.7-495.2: -0.02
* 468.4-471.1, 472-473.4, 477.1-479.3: 0.02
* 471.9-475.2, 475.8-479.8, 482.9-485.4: -0.02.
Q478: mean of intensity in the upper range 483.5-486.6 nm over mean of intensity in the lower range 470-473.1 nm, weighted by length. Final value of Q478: 0.93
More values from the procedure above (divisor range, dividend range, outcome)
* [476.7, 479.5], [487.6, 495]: 0.98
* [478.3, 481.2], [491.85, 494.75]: 0.97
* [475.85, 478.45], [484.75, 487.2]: 0.90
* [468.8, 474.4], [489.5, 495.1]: 0.98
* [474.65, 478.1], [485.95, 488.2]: 0.91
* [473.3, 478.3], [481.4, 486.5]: 0.96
